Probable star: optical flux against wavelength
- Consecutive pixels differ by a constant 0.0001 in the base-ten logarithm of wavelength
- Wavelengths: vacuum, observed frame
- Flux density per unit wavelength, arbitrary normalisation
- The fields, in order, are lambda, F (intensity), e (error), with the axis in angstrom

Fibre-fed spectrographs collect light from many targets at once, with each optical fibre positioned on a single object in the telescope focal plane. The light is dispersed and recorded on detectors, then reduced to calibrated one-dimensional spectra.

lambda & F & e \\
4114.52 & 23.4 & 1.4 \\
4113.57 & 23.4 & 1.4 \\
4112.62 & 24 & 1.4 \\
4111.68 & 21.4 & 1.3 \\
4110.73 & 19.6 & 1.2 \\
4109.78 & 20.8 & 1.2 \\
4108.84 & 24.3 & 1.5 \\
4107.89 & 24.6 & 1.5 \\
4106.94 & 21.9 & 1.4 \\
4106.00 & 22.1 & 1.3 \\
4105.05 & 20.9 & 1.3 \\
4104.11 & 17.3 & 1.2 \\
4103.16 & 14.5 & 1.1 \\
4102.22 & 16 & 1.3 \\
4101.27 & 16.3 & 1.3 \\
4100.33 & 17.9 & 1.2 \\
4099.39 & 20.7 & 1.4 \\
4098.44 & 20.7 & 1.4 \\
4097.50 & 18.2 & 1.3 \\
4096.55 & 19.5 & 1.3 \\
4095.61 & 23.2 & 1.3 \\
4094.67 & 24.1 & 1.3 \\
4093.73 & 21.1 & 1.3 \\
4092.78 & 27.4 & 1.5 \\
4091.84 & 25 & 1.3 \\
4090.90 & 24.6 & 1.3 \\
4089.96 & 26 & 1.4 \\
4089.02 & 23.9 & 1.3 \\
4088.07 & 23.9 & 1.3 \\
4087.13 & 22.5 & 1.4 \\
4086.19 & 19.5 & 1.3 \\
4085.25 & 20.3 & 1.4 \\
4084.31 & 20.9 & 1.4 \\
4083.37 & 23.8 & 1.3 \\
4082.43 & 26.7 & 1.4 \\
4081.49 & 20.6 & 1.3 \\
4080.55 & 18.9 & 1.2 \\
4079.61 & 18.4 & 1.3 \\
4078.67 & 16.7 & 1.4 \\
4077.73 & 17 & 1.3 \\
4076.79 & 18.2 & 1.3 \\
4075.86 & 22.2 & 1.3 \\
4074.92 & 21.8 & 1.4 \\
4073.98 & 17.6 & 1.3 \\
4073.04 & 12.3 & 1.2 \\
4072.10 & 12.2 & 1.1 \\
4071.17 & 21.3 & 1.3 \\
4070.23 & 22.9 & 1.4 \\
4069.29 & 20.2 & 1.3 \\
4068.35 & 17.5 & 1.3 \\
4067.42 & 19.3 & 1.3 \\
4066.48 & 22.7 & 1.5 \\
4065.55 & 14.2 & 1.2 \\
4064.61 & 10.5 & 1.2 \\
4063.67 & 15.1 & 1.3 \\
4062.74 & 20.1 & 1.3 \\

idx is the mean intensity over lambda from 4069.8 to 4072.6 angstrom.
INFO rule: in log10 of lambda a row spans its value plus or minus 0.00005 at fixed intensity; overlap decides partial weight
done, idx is 18.7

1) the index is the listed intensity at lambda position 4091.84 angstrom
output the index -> 25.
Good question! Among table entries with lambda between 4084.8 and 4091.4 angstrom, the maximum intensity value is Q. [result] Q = 26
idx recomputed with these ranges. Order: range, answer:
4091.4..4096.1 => 24.2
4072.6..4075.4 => 17.3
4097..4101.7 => 18.8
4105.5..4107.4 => 22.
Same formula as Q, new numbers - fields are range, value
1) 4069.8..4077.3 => 22.9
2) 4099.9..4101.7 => 17.9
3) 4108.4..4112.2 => 24.3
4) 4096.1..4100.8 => 20.7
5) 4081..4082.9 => 26.7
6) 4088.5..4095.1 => 27.4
